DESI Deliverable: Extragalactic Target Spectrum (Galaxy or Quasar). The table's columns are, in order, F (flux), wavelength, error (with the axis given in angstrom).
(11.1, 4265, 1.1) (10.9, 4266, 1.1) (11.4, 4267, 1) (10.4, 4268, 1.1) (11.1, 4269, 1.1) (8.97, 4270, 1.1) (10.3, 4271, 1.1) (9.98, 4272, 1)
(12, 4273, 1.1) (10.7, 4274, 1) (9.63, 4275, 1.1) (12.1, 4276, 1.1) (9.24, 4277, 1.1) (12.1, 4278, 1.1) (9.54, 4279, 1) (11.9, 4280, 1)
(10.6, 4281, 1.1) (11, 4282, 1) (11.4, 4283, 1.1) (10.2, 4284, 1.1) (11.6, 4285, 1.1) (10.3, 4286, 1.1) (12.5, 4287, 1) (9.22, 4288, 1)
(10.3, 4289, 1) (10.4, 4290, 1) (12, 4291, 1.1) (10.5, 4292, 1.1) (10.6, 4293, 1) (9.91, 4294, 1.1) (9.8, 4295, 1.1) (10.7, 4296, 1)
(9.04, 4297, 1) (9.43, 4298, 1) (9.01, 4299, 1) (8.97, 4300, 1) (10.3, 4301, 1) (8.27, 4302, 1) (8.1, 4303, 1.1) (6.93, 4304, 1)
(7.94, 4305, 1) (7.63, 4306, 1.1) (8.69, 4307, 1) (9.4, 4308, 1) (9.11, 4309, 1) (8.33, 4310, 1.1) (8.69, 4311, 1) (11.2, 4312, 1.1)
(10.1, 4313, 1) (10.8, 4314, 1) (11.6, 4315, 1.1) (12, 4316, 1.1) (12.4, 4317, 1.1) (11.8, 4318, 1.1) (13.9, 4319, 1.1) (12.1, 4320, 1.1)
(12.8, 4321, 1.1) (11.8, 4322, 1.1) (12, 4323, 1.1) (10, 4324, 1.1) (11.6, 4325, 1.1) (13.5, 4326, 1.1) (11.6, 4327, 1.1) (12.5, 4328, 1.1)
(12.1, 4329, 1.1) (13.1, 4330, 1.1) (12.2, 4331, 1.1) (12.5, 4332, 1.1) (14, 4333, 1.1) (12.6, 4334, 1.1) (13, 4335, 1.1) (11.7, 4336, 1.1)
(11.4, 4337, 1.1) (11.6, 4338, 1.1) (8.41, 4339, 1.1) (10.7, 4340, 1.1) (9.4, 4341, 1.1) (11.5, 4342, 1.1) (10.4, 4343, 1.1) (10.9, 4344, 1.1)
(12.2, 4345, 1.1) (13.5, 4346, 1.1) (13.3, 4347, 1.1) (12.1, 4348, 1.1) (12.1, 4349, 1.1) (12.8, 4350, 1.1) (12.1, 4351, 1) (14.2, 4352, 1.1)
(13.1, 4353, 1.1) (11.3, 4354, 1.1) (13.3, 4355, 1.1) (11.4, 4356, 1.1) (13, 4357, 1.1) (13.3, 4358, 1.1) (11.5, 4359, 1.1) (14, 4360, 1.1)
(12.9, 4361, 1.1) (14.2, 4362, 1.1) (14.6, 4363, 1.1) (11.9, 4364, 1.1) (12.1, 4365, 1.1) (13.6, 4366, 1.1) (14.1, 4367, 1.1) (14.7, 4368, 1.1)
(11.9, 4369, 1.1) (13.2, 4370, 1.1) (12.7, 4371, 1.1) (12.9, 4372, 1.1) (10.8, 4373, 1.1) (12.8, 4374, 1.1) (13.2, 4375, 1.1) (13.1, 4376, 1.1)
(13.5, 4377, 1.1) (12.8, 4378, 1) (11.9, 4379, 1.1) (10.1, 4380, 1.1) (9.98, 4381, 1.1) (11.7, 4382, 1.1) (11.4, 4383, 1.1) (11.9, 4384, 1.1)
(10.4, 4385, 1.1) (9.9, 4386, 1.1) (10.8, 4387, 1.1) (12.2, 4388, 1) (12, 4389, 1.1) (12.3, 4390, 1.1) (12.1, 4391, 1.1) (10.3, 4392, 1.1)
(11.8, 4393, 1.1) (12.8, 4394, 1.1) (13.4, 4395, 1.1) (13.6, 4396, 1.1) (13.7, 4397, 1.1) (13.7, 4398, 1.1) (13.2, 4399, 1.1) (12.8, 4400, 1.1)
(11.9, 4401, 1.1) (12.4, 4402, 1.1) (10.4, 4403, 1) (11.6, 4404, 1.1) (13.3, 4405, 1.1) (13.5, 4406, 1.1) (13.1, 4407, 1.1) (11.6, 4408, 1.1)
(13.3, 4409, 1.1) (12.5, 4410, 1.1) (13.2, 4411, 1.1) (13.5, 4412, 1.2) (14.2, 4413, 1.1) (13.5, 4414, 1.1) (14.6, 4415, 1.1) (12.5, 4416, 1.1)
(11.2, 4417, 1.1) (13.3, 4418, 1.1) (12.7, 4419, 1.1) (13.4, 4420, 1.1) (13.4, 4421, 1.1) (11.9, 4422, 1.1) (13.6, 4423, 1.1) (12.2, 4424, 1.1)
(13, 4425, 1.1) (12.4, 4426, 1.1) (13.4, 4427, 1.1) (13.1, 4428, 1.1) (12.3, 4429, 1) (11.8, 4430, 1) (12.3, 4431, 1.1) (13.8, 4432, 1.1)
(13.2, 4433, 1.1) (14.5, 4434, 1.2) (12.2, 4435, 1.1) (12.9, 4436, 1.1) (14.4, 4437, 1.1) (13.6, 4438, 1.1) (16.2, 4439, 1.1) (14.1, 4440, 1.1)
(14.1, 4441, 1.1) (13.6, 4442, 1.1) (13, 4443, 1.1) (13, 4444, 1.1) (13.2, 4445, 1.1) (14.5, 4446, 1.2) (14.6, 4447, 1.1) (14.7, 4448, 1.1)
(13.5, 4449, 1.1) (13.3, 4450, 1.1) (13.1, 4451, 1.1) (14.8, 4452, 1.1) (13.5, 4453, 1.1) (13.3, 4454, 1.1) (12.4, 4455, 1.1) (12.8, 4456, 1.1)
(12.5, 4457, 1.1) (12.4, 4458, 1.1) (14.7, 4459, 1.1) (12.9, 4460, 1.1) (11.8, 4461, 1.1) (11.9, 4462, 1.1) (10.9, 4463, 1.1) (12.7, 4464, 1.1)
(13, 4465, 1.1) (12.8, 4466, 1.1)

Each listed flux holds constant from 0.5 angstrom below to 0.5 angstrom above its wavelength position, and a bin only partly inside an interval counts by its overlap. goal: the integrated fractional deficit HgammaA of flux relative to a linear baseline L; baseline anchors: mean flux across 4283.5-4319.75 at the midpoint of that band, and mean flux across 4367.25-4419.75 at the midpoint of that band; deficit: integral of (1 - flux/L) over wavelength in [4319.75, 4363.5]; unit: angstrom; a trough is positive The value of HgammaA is -4.50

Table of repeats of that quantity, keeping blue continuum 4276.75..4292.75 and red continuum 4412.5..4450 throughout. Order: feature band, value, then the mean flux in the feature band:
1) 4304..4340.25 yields 0.9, 11.2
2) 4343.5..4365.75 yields -1.3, 12.7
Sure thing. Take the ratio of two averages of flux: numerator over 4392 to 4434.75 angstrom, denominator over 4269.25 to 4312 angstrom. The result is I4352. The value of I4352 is 1.3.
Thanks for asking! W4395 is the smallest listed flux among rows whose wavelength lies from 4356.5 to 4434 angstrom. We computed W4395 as 9.9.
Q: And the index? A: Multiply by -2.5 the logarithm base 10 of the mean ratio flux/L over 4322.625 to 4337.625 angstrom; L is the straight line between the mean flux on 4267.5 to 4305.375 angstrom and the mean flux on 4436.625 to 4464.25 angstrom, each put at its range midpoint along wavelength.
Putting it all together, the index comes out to -0.11 mag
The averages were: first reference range 10.2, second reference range 13.4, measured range 12.2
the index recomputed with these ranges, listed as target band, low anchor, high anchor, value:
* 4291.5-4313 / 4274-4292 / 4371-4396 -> 0.20 mag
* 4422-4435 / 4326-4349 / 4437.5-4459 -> 0.04 mag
